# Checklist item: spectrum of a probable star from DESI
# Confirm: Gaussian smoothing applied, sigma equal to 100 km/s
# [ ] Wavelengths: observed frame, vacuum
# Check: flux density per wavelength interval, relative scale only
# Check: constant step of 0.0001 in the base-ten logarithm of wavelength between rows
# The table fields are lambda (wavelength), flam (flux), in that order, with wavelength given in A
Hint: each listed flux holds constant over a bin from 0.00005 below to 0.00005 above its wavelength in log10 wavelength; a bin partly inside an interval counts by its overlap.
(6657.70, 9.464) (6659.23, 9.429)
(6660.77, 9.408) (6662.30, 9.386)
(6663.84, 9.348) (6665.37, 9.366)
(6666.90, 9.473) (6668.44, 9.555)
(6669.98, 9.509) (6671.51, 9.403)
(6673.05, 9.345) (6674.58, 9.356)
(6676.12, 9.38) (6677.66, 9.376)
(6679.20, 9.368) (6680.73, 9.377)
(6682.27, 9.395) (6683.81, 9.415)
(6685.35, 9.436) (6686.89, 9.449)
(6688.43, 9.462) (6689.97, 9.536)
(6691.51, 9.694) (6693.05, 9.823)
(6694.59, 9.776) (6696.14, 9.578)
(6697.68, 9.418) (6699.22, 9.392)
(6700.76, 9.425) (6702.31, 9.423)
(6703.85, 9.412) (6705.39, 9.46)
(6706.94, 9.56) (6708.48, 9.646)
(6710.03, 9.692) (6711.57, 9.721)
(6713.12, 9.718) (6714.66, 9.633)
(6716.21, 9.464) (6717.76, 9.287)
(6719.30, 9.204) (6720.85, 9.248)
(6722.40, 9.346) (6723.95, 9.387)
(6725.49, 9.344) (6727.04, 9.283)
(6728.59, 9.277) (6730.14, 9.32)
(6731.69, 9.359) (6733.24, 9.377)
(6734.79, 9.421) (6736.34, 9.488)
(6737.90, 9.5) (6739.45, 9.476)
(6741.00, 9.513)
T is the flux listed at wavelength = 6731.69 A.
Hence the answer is 9.359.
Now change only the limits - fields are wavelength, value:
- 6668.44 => 9.555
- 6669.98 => 9.509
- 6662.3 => 9.386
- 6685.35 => 9.436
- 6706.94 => 9.56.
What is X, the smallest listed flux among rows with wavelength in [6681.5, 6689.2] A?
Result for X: 9.395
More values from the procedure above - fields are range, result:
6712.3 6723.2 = 9.204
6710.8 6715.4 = 9.633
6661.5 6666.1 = 9.348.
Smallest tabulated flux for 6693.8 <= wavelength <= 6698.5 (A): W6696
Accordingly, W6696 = 9.418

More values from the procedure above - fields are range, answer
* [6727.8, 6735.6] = 9.277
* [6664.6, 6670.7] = 9.366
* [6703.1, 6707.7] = 9.412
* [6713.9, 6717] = 9.464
